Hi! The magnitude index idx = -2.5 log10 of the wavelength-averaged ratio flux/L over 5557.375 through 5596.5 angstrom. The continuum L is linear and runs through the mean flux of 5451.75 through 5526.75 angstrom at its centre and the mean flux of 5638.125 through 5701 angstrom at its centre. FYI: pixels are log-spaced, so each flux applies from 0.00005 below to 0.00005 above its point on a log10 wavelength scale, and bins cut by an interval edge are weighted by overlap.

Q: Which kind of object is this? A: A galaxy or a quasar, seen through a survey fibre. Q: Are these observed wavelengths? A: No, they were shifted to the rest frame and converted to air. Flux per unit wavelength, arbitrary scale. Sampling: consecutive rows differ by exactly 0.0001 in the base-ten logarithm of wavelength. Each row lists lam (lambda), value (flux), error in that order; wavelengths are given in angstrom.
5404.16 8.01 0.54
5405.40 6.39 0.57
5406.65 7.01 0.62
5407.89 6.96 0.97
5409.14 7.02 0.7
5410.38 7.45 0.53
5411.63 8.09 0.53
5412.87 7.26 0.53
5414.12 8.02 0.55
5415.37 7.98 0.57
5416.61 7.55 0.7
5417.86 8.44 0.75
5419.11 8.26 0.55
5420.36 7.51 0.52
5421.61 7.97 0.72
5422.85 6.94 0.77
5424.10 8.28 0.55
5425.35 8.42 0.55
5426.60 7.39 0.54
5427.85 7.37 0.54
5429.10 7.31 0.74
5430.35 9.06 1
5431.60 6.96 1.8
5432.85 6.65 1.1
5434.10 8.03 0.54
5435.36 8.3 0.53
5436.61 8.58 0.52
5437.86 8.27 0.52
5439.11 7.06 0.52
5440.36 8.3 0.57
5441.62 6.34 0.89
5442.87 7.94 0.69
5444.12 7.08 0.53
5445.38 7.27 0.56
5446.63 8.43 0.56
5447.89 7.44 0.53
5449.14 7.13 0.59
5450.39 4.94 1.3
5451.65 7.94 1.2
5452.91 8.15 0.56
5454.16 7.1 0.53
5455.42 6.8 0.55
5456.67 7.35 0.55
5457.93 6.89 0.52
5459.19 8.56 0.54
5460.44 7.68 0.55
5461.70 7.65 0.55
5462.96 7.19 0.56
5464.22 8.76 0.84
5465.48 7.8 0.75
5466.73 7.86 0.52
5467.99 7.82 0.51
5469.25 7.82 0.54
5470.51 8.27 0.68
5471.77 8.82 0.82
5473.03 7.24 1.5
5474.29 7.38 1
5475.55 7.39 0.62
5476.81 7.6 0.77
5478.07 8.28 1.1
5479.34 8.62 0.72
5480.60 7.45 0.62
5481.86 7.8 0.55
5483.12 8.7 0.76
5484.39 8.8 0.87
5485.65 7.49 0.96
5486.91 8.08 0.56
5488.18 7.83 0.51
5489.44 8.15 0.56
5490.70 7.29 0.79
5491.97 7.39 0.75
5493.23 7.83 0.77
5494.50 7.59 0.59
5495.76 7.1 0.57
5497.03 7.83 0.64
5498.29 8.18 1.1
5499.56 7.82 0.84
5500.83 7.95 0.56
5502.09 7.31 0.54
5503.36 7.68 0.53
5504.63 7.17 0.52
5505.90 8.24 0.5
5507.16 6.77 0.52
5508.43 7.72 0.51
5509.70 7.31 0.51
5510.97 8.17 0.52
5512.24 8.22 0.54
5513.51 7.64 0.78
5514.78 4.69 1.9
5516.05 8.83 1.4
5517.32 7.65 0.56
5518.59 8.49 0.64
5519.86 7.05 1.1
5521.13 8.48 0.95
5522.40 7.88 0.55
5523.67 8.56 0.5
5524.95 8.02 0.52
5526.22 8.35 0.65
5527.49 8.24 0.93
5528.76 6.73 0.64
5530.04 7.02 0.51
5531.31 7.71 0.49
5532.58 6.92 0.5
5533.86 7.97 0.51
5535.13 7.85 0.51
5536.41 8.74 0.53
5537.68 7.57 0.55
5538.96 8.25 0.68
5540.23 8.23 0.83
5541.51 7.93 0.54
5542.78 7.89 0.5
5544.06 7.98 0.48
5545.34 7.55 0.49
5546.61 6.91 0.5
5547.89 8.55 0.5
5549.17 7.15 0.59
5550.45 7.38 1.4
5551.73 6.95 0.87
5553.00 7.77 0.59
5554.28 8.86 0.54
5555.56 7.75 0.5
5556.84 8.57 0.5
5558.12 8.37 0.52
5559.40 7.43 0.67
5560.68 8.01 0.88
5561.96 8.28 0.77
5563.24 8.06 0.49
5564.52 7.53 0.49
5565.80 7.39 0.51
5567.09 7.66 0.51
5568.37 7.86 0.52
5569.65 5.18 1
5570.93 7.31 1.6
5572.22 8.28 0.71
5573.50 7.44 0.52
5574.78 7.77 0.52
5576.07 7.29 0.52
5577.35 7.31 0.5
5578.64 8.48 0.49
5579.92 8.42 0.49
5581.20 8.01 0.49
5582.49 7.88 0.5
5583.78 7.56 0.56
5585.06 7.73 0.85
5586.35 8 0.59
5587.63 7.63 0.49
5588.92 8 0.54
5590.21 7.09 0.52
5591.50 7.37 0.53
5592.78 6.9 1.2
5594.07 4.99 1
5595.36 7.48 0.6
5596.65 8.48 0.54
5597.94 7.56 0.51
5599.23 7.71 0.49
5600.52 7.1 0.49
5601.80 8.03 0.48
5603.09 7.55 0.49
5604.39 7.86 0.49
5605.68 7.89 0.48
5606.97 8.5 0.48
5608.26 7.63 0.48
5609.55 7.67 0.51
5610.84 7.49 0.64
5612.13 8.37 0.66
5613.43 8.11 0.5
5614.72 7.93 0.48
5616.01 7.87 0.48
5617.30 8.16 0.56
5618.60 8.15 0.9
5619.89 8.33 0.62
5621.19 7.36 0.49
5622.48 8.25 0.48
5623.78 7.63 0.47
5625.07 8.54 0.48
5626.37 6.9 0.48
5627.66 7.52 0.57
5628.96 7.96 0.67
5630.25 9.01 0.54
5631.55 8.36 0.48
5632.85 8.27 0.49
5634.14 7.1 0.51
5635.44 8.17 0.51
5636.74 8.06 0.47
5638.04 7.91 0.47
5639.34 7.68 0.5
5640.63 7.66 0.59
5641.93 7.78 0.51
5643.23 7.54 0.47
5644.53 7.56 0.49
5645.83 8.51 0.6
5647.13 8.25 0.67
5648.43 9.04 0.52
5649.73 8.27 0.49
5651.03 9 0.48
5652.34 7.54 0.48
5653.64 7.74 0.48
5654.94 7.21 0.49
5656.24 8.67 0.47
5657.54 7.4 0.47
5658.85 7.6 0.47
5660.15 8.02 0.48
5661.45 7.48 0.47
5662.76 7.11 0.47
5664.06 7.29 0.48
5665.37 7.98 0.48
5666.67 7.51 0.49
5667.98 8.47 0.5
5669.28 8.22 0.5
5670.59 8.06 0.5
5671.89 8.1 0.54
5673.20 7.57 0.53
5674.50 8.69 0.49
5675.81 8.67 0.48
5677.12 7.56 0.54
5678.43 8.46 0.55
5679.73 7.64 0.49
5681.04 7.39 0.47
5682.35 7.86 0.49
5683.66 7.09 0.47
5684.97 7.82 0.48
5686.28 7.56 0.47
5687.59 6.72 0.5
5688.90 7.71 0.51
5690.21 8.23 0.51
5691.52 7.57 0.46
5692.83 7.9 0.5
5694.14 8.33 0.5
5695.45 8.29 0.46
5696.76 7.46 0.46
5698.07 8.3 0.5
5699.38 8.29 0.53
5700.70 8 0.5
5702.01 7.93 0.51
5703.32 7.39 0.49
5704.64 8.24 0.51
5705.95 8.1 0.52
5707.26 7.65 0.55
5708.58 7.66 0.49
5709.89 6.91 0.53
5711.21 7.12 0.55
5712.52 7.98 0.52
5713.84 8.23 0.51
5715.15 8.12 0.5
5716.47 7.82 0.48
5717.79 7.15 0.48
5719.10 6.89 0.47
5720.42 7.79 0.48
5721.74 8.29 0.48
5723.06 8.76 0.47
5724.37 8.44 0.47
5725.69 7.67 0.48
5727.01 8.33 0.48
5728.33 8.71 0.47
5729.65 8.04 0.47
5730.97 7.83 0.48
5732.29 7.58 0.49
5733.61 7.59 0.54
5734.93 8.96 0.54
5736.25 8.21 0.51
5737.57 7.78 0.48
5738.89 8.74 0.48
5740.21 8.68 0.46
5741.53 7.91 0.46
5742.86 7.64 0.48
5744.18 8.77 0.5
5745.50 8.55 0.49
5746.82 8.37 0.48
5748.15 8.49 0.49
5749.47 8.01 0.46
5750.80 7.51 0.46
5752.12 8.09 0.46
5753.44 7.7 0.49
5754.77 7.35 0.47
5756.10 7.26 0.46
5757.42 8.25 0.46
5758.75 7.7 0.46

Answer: 0.04 mag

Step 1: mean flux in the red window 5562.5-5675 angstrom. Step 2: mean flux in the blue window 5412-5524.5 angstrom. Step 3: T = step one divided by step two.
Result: 1.01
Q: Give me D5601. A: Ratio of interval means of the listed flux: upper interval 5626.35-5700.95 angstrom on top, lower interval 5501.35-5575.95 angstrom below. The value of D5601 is 1.0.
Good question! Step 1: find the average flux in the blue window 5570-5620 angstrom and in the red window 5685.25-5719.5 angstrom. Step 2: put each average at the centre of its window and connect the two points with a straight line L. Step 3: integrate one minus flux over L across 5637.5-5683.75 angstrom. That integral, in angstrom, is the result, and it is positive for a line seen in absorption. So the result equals -1.0 angstrom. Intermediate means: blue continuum 7.71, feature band 7.91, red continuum 7.76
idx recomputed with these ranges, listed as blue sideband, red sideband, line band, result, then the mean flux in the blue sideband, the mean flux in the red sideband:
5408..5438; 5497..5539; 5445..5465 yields 0.04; 7.77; 7.73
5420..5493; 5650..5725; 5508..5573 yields 0.00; 7.71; 7.84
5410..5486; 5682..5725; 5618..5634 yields -0.03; 7.73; 7.81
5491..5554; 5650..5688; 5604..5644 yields -0.02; 7.7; 7.82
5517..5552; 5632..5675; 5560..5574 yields 0.04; 7.8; 7.92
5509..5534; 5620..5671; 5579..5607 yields 0.03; 7.69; 7.92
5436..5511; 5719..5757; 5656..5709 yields 0.02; 7.69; 8.08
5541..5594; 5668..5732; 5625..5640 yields -0.02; 7.67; 7.89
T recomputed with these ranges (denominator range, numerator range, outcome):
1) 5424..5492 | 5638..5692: 1.02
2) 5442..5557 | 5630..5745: 1.03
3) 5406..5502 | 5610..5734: 1.03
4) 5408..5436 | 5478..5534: 1.00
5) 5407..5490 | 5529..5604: 0.99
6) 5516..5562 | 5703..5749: 1.02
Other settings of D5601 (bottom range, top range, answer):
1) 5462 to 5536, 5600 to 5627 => 1.01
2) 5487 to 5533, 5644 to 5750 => 1.04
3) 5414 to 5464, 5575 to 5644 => 1.02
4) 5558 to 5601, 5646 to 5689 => 1.04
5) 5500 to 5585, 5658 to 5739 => 1.02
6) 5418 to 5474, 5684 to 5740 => 1.03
